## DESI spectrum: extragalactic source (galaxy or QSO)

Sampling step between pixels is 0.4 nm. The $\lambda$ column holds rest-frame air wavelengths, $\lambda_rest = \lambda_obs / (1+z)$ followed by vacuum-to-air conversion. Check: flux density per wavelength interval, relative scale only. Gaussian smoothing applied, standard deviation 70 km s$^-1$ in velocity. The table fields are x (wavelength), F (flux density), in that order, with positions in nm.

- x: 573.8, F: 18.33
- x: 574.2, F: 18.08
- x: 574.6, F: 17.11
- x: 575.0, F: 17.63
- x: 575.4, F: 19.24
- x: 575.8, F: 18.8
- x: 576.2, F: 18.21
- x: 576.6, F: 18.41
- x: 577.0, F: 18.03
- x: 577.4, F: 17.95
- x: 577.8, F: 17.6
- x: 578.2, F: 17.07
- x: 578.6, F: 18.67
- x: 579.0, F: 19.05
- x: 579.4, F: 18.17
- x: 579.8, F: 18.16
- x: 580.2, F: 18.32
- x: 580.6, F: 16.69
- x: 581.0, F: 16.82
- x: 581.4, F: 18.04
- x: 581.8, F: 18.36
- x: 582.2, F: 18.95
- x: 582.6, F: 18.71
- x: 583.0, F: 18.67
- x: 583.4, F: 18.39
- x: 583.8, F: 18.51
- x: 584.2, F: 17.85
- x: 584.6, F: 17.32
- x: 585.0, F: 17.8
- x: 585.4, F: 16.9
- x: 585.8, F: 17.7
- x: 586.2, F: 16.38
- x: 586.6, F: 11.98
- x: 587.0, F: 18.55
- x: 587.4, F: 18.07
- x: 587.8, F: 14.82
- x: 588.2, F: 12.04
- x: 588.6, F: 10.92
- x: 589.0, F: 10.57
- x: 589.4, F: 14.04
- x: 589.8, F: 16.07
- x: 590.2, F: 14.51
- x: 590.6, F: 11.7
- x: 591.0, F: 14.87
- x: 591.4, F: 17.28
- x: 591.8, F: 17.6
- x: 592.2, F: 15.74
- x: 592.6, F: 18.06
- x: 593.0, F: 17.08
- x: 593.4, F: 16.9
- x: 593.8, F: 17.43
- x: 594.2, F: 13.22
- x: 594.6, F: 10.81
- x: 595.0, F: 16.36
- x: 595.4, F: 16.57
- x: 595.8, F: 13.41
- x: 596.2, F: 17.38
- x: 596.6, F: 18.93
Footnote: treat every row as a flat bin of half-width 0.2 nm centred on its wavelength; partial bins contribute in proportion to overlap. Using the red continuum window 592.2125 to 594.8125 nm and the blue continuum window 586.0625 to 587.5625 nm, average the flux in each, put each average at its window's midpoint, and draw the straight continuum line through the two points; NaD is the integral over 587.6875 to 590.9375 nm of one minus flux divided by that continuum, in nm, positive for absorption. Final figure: 0.58 nm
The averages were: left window 16.2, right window 15.6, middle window 13.1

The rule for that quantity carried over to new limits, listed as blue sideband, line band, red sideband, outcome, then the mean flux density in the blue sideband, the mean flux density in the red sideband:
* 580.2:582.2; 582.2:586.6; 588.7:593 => -0.20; 17.7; 15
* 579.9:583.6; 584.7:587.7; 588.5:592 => -0.12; 18.1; 14.3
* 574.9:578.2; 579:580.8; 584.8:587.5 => -0.03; 18.2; 16.7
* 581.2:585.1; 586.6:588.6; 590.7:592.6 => 0.26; 18.3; 16.3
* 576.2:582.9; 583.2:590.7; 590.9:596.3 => 0.63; 18.1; 15.9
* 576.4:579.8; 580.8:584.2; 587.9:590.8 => -0.47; 18.1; 12.9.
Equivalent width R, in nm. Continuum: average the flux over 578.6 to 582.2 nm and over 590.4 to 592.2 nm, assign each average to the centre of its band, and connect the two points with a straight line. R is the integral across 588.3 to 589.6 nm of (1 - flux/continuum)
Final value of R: 0.335 nm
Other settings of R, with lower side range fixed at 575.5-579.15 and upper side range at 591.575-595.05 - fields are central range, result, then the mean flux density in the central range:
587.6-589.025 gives 0.373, 12.3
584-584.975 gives -0.025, 17.6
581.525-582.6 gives -0.067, 18.6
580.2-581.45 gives 0.032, 17.3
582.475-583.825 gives -0.093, 18.6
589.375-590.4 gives 0.087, 15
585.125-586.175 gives -0.011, 17.2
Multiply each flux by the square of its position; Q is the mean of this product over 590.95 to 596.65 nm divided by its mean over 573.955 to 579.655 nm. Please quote 0.94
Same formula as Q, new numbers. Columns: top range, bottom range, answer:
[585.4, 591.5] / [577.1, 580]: 0.84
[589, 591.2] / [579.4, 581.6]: 0.81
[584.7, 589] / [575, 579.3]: 0.87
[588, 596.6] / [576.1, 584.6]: 0.86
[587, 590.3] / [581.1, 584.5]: 0.79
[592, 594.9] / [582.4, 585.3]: 0.89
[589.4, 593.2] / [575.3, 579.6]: 0.91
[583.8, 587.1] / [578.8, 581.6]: 0.96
